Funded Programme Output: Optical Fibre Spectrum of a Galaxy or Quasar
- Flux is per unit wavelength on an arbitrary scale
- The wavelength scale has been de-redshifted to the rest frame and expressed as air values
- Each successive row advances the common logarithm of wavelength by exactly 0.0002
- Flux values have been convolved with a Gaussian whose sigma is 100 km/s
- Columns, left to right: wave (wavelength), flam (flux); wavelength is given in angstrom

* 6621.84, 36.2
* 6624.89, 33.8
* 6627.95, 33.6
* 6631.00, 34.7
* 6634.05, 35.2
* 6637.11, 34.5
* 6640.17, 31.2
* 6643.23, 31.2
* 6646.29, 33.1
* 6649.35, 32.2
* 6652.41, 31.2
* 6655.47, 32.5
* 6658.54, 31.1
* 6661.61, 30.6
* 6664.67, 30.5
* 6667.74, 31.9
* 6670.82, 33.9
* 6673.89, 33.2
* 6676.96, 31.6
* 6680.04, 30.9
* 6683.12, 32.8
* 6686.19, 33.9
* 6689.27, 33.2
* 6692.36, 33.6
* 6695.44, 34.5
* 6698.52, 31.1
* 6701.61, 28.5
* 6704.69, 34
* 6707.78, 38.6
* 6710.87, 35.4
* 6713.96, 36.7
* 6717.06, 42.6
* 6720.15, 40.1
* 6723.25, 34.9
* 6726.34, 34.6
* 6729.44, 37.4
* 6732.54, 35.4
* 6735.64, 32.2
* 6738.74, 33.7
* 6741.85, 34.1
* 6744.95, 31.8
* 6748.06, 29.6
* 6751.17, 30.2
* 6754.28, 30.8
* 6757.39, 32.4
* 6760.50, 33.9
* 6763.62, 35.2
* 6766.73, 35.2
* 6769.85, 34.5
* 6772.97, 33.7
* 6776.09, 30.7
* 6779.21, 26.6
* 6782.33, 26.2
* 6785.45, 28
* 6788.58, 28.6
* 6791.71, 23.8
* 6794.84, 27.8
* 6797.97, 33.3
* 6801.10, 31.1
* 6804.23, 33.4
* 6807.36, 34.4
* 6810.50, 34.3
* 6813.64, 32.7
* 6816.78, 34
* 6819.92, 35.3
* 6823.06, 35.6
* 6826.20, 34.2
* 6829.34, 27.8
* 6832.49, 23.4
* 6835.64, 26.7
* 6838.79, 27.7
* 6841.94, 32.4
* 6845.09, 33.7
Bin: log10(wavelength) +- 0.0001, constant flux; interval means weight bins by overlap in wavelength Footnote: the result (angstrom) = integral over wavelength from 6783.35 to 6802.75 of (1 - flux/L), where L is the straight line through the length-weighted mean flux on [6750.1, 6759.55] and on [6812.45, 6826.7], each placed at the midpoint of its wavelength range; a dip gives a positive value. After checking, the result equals 2.6 angstrom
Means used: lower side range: 31.4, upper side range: 34.4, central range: 28.7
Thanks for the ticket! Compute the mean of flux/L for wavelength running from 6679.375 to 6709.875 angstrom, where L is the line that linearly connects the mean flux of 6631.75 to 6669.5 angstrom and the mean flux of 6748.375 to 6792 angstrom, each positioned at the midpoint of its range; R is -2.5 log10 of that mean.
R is -0.05 mag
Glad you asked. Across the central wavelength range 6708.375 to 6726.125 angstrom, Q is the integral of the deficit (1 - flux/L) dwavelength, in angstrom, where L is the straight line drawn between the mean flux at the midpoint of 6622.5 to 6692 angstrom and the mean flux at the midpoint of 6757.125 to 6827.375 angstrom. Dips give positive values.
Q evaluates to -3.0 angstrom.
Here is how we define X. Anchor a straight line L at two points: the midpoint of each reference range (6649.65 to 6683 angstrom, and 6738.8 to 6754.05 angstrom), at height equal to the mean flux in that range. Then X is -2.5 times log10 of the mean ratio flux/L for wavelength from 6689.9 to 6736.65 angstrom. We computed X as -0.12 mag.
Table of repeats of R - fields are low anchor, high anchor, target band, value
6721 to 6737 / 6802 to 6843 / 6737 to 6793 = 0.09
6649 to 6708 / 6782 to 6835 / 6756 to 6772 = -0.09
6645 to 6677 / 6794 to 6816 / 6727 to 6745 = -0.06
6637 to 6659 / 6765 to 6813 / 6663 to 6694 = -0.03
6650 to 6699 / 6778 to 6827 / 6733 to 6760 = -0.01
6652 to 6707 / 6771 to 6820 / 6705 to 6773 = -0.10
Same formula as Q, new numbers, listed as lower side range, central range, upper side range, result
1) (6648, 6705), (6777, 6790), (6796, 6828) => 2.29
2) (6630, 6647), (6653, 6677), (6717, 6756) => 1.14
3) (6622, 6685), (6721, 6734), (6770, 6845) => -1.71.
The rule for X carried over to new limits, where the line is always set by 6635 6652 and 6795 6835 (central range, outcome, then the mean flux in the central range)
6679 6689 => -0.011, 32.7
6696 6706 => 0.030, 31.5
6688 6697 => -0.046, 33.8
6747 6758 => 0.055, 30.7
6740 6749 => 0.008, 32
